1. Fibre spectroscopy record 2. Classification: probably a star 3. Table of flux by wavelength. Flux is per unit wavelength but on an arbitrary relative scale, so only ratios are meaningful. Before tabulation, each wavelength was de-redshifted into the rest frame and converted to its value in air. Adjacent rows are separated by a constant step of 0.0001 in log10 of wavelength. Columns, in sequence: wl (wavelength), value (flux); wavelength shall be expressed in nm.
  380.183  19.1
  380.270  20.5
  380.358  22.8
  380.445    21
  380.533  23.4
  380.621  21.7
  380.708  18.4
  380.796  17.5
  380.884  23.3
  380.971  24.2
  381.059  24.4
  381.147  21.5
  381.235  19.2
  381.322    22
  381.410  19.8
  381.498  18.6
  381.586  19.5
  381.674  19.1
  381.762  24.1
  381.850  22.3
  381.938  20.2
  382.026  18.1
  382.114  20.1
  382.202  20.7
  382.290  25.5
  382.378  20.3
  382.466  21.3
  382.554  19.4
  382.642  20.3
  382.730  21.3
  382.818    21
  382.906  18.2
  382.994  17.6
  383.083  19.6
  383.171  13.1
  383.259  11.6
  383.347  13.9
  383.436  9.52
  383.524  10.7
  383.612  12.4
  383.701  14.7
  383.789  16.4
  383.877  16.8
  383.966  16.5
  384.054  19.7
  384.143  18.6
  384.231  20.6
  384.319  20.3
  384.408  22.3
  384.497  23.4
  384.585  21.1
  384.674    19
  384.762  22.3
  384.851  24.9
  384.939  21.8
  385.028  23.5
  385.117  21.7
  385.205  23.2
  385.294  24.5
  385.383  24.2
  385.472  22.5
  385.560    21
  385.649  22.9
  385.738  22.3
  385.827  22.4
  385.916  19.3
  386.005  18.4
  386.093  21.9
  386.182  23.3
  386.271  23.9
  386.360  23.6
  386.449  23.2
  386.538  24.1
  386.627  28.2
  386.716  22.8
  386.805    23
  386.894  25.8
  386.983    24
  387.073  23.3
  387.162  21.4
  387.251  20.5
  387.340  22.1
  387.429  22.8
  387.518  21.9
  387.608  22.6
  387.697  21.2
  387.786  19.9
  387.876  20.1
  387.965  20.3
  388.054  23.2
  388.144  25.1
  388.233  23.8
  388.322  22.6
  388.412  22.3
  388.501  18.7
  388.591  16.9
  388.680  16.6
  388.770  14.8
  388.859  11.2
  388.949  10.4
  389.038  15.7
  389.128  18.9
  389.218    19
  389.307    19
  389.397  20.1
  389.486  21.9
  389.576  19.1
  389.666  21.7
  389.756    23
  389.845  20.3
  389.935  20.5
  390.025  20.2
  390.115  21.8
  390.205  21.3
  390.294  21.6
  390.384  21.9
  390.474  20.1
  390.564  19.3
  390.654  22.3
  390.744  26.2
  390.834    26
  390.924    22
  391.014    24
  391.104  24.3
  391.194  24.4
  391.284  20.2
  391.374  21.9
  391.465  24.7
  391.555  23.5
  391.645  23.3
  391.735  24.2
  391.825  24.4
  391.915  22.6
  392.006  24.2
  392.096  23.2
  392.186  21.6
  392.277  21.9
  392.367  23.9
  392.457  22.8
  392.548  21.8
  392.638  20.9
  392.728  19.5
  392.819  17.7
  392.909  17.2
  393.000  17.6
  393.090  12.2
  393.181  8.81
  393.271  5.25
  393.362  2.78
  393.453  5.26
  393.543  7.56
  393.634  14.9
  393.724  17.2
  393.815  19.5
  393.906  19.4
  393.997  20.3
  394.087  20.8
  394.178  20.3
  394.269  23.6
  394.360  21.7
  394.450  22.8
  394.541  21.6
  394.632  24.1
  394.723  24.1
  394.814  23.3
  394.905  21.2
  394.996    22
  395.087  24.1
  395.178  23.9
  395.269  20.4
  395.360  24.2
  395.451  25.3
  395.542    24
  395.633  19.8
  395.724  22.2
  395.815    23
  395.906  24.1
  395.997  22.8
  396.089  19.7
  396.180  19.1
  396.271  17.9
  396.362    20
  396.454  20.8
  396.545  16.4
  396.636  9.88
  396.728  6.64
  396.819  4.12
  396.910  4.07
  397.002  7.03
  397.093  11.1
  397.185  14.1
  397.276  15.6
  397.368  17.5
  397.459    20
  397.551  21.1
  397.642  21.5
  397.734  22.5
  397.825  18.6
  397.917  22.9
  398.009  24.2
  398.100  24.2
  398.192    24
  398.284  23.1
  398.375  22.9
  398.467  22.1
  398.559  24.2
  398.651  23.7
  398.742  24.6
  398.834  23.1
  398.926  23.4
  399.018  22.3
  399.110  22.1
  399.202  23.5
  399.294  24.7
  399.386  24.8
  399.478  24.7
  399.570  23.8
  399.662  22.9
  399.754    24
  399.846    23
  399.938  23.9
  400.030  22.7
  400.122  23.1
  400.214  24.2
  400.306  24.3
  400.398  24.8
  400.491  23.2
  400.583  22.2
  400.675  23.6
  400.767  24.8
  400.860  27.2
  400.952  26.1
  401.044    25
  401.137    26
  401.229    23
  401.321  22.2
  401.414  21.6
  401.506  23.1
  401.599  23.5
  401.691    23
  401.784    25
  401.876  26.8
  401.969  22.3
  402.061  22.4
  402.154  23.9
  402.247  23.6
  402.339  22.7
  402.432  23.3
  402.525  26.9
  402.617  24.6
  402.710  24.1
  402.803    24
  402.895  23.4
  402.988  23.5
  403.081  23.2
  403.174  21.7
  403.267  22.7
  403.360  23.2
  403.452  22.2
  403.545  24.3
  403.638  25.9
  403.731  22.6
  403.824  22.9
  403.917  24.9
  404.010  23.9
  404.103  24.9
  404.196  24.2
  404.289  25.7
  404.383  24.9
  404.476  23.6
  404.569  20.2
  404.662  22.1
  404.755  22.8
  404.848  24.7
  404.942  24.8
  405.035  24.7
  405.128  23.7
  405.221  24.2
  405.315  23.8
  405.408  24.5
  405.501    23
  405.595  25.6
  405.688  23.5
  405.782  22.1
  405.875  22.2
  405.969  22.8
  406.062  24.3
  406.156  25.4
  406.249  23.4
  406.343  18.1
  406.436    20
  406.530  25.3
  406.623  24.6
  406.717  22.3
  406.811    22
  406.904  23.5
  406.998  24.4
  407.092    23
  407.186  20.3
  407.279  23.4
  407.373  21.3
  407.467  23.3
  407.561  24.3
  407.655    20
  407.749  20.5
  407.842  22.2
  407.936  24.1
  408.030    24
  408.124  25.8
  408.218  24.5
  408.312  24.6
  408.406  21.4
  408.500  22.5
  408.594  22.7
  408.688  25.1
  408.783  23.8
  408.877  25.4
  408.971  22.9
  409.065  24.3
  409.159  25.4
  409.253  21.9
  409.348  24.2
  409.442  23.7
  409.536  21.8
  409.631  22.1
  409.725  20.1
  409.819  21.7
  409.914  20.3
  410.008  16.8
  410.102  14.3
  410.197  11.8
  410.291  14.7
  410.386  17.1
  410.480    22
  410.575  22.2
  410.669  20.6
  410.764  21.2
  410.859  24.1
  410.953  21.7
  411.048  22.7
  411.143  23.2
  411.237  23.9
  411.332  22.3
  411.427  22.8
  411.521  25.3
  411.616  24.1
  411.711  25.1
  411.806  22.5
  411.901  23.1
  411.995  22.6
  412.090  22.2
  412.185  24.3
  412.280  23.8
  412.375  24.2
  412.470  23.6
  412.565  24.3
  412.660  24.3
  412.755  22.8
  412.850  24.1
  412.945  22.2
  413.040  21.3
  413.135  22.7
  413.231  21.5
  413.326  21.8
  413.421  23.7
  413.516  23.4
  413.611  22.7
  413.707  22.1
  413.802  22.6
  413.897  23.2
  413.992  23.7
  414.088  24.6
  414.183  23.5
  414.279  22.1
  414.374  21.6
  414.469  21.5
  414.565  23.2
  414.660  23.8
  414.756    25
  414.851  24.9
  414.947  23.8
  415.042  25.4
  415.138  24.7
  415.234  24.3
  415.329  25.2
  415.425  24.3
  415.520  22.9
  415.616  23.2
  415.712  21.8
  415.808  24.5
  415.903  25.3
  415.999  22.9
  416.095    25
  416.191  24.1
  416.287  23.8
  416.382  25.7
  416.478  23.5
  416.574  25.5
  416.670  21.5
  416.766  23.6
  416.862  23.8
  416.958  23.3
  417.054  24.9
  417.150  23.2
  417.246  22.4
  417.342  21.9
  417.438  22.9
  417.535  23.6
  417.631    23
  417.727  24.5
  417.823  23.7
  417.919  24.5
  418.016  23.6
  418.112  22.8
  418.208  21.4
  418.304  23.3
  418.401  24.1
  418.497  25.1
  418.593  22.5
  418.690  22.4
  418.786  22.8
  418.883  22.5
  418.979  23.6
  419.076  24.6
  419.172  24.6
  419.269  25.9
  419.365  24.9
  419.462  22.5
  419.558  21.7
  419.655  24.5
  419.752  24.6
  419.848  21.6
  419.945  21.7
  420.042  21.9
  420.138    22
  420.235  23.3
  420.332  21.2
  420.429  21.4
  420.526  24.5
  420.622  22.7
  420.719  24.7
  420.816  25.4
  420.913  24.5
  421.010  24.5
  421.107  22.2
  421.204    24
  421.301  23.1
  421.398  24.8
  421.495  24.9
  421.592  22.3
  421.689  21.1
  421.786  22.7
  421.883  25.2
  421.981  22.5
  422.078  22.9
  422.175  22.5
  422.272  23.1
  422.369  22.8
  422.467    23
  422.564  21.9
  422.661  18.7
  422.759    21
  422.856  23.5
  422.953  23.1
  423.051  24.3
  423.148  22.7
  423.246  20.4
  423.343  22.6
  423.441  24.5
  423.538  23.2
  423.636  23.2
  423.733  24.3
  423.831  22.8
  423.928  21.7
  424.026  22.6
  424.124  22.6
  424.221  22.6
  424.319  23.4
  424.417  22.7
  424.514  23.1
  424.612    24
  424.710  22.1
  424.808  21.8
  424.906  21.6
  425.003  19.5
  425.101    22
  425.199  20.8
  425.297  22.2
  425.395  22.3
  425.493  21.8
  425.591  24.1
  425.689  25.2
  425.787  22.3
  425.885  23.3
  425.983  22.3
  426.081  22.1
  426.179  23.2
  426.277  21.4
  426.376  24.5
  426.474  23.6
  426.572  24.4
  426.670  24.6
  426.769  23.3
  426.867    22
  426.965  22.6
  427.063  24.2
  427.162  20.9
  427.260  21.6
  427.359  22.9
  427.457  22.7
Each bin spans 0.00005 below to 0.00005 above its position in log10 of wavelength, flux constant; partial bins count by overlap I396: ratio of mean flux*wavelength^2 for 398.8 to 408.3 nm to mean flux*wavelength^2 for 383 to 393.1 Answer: 1.23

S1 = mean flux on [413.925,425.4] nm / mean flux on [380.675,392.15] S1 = 1.11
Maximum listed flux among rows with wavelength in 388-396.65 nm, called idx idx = 26.2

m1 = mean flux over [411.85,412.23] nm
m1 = 23.1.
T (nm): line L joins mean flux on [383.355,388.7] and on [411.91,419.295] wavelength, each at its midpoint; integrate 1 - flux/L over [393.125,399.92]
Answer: 0.74 nm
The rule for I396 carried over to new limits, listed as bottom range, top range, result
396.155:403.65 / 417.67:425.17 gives 1.17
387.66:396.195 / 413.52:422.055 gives 1.31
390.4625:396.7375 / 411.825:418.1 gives 1.29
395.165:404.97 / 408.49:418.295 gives 1.10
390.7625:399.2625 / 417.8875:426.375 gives 1.32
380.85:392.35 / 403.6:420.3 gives 1.25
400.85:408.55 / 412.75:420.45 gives 1.05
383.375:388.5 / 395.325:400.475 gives 1.03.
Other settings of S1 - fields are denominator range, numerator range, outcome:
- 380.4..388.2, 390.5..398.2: 0.94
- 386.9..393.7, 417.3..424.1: 1.16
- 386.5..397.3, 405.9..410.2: 1.13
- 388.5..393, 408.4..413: 1.07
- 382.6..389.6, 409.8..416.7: 1.13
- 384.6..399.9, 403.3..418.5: 1.12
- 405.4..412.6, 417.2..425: 1.02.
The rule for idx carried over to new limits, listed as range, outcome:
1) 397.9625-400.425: 24.8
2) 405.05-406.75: 25.6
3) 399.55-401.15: 27.2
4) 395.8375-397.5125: 24.1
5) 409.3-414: 25.3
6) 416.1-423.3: 25.9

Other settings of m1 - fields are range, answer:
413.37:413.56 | 23.6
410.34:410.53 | 19.6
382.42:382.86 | 20.7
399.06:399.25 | 22.8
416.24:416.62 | 24.7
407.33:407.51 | 22.3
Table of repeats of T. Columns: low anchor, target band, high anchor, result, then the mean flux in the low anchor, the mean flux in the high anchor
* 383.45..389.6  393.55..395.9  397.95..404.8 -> 0.08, 20.6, 23.7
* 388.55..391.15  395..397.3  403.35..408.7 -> 0.39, 20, 23.3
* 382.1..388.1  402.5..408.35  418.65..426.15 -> -0.41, 20.7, 22.9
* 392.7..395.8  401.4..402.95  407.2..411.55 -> -0.26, 18.7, 22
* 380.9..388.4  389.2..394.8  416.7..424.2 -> 0.30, 20.8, 23.1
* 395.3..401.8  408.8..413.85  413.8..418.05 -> 0.19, 21.3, 23.7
